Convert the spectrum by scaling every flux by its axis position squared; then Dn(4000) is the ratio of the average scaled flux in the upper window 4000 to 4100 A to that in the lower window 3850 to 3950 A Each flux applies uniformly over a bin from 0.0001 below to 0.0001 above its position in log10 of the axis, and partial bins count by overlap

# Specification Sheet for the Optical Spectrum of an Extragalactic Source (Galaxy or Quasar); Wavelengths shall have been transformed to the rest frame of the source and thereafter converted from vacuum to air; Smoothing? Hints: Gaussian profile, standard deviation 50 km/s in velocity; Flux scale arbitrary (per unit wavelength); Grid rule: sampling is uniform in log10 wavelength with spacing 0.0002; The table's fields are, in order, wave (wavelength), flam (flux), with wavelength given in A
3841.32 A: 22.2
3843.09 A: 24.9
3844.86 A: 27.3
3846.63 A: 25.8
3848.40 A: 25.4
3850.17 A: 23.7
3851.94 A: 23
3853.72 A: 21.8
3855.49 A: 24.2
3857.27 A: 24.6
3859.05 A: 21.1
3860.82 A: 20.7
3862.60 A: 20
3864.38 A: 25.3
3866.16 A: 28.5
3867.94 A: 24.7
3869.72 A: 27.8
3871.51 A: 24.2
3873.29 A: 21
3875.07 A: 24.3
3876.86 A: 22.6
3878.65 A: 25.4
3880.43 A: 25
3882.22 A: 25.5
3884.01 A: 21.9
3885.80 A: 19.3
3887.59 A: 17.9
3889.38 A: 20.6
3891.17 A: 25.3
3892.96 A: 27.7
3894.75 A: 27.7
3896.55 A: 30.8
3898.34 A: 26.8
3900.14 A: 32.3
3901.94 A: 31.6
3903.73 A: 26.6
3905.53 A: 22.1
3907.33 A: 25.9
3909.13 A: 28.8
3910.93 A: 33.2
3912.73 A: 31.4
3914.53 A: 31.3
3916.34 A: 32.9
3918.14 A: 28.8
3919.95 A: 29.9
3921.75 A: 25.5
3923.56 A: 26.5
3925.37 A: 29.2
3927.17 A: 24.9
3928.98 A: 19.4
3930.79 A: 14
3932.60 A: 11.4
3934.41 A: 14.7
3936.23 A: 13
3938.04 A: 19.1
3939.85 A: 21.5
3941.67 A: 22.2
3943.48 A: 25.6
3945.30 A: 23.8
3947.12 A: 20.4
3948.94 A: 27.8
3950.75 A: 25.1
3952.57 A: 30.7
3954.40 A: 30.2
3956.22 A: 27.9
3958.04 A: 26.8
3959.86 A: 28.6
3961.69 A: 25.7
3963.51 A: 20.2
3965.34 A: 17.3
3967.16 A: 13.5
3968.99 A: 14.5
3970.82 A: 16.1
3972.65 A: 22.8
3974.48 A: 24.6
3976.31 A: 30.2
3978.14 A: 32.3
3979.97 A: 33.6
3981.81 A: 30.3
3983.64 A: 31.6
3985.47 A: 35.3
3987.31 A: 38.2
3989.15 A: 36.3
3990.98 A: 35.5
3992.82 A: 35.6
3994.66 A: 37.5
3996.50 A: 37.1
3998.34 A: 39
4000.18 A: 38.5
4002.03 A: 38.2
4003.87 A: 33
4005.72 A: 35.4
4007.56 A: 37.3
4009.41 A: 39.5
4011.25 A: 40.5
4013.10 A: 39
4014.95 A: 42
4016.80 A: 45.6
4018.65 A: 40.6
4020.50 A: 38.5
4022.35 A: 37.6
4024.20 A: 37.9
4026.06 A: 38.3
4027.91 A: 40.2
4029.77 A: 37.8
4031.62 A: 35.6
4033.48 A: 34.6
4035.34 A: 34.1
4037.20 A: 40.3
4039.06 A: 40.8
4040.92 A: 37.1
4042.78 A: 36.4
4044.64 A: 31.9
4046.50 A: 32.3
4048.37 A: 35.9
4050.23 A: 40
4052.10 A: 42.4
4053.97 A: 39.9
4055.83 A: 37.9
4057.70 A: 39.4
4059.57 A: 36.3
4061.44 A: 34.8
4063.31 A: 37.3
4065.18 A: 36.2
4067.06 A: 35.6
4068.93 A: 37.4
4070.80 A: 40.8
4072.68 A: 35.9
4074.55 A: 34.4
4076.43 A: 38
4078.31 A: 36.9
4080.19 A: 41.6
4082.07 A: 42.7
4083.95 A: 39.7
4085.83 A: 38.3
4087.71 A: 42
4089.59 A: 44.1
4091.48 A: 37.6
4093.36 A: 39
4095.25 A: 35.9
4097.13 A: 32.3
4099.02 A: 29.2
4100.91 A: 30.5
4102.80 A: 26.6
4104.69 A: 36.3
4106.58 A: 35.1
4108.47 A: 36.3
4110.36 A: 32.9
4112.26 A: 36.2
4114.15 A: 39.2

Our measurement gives 1.67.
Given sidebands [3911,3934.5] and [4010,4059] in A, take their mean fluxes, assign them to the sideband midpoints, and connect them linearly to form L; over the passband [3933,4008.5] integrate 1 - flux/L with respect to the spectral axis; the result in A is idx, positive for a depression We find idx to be 8.0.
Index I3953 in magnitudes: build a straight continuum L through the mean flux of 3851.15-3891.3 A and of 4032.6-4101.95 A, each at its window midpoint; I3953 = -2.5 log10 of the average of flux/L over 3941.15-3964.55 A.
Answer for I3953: 0.13 mag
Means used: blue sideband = 23.2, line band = 25.8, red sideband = 37.3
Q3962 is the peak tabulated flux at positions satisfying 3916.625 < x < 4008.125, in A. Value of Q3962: 39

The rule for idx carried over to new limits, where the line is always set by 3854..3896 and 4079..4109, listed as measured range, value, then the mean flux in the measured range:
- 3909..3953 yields 4.3 A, 24.3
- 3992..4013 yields -4.2 A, 37.5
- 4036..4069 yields -3.0 A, 37.3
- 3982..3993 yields -1.7 A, 35.1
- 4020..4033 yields -2.0 A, 37.9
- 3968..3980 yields 2.2 A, 24.2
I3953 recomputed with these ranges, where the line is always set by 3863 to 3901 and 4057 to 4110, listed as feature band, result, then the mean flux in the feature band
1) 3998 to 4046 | -0.15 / 38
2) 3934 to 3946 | 0.37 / 20.1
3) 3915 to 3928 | -0.04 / 28.4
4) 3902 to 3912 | -0.06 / 27.8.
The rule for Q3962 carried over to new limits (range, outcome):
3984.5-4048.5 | 45.6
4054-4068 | 39.4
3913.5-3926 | 32.9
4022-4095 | 44.1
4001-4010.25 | 39.5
